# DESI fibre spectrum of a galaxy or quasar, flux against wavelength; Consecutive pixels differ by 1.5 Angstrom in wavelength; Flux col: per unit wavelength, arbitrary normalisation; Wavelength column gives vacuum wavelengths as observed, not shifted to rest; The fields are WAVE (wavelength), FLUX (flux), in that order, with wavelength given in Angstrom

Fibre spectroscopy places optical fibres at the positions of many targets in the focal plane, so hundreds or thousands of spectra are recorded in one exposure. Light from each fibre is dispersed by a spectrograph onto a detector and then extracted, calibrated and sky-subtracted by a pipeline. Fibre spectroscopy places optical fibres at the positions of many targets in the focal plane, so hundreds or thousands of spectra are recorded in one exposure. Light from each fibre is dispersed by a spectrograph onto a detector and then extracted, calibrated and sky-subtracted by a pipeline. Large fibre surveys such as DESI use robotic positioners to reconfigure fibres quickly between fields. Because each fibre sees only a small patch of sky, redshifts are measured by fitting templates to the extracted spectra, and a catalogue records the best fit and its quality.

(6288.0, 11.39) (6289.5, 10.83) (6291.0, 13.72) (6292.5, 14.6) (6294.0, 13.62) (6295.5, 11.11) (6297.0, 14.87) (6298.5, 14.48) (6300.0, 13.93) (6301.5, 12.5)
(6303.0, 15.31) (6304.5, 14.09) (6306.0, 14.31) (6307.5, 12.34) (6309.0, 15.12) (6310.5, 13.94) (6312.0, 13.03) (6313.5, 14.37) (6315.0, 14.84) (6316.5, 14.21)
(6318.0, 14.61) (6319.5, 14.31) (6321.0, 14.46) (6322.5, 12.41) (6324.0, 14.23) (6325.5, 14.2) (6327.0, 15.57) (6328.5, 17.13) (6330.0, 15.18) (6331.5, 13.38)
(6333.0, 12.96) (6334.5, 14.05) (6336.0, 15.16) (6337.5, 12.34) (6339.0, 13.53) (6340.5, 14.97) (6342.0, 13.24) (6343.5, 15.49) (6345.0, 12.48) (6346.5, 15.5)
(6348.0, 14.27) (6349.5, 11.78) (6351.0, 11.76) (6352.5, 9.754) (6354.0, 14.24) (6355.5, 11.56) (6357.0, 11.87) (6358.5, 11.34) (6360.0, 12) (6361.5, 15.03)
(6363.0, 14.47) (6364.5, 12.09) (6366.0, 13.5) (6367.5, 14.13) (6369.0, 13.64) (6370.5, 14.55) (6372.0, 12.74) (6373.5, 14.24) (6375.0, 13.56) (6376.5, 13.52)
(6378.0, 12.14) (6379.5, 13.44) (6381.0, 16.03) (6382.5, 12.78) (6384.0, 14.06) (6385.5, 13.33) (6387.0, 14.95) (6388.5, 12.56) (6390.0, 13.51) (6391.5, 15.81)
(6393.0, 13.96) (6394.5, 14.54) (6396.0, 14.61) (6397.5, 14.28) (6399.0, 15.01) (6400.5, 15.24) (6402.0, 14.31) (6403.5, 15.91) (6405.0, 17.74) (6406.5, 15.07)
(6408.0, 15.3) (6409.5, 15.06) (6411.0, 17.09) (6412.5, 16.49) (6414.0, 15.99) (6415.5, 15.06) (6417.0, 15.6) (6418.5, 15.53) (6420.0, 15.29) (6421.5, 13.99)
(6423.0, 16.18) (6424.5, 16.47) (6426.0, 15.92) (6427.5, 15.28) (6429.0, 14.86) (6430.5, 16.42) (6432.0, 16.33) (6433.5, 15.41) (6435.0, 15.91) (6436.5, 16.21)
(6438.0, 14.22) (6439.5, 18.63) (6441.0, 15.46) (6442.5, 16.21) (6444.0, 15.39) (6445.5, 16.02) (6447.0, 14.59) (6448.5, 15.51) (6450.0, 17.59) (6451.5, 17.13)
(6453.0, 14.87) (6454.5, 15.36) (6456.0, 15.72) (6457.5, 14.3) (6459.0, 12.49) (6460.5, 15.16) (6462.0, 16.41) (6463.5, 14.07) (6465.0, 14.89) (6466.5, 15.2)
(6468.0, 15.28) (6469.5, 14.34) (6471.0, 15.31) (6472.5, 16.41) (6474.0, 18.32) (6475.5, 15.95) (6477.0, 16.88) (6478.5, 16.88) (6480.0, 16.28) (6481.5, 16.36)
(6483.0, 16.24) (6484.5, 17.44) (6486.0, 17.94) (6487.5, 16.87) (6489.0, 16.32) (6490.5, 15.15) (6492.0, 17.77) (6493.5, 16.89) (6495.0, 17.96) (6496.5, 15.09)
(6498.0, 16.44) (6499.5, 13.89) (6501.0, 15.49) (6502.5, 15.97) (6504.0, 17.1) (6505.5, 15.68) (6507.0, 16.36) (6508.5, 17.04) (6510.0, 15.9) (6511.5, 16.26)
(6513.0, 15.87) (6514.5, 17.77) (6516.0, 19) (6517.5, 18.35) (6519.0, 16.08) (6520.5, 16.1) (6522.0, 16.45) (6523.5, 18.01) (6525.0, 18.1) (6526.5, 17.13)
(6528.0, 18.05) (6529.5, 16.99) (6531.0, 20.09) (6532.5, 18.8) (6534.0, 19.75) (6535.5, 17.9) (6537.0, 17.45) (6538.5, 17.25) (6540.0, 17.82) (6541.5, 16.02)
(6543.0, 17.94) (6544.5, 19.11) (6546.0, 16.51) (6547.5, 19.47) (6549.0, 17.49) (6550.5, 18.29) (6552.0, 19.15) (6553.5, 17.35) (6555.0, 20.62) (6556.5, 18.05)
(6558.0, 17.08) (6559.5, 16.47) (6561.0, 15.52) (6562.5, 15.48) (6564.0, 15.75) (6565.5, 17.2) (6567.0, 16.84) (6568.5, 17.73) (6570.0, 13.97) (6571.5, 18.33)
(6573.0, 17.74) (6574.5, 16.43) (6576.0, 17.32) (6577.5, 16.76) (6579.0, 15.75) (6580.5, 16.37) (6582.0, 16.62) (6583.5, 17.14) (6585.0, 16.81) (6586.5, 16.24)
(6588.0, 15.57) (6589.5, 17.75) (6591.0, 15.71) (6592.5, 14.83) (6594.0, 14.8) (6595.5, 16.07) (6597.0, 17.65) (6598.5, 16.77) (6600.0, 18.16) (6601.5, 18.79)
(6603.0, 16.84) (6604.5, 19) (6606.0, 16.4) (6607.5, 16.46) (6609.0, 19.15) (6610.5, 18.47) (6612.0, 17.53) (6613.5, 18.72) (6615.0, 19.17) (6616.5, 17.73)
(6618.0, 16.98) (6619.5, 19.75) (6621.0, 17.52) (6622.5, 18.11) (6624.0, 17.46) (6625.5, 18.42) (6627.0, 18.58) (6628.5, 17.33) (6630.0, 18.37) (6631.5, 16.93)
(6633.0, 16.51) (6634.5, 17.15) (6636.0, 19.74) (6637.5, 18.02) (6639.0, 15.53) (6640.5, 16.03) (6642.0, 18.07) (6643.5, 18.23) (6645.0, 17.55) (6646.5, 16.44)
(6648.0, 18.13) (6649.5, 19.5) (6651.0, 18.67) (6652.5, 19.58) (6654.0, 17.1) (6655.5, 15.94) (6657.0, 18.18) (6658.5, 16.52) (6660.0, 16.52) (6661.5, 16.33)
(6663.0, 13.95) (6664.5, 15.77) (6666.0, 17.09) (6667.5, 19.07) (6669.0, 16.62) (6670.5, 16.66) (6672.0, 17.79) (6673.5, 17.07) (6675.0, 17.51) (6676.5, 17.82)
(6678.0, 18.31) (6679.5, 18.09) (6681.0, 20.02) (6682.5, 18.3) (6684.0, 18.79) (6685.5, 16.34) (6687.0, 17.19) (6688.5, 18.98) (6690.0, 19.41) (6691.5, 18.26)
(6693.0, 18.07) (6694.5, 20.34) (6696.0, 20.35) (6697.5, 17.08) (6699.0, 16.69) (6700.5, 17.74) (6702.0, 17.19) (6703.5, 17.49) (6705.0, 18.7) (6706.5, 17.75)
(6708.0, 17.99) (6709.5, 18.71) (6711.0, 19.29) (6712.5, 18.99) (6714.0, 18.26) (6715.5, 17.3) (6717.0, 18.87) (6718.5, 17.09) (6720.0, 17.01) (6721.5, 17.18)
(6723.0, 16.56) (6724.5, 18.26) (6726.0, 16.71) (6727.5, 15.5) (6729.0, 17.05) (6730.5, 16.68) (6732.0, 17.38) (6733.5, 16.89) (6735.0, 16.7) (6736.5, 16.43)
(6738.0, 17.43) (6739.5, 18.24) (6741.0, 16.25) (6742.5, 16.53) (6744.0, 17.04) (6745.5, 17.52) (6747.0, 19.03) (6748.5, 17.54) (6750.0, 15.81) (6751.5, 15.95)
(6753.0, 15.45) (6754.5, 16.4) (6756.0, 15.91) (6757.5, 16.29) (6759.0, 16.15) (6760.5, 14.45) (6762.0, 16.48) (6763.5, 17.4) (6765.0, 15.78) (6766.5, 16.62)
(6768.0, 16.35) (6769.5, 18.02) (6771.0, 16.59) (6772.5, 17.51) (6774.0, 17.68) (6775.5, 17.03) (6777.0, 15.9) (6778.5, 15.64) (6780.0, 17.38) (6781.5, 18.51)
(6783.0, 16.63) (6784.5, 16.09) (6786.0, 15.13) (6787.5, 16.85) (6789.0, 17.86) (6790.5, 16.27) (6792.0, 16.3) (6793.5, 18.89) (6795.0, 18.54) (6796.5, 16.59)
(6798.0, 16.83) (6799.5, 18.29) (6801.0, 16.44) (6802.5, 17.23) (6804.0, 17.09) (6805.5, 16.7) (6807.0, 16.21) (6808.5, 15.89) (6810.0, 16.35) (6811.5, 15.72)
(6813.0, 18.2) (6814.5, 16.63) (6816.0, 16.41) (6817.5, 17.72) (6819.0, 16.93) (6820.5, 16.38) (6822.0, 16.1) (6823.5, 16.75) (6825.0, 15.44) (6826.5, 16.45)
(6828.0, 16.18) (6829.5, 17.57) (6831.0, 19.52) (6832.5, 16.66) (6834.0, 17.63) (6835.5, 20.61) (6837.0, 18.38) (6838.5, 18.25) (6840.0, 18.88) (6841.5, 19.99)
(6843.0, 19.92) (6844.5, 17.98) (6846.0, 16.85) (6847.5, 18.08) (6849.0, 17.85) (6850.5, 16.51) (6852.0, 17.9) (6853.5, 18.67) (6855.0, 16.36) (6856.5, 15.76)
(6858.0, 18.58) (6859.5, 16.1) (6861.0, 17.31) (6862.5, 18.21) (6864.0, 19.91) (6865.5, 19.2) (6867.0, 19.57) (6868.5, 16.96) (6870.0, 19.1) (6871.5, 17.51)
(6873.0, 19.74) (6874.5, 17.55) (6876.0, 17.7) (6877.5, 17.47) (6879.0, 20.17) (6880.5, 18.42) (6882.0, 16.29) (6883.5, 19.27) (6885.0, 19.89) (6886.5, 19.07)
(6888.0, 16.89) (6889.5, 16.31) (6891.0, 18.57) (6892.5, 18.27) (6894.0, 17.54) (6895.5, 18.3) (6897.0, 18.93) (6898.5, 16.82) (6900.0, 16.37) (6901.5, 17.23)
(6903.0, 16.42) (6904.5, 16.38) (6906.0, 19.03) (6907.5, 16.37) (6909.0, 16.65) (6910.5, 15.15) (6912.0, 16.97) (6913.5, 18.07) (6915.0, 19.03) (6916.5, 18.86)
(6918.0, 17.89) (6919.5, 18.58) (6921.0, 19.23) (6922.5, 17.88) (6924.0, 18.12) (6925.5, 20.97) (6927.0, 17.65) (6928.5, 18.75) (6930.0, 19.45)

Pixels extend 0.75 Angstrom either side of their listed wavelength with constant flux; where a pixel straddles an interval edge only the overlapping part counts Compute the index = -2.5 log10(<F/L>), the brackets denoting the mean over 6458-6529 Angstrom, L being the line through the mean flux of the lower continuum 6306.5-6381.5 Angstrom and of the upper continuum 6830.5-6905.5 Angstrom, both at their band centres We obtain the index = -0.099 mag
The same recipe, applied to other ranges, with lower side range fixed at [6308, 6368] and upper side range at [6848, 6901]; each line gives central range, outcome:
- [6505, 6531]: -0.13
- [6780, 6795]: 0.01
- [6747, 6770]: 0.04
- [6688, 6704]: -0.11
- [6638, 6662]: -0.08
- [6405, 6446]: -0.10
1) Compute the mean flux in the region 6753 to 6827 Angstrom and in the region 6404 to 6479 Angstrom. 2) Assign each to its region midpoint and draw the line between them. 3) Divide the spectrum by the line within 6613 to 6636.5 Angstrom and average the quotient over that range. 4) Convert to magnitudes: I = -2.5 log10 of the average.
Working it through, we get -0.112 mag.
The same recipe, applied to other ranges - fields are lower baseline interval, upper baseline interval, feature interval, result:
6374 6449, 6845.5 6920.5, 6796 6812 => 0.044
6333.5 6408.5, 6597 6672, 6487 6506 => -0.040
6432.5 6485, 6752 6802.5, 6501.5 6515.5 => -0.036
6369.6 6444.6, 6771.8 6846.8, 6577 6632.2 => -0.078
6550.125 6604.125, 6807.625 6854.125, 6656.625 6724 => -0.037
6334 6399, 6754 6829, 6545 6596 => -0.123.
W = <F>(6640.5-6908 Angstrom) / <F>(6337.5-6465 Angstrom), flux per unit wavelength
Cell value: 1.19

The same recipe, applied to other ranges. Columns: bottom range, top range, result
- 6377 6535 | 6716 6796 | 1.06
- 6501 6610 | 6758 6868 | 1.00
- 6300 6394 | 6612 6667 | 1.28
